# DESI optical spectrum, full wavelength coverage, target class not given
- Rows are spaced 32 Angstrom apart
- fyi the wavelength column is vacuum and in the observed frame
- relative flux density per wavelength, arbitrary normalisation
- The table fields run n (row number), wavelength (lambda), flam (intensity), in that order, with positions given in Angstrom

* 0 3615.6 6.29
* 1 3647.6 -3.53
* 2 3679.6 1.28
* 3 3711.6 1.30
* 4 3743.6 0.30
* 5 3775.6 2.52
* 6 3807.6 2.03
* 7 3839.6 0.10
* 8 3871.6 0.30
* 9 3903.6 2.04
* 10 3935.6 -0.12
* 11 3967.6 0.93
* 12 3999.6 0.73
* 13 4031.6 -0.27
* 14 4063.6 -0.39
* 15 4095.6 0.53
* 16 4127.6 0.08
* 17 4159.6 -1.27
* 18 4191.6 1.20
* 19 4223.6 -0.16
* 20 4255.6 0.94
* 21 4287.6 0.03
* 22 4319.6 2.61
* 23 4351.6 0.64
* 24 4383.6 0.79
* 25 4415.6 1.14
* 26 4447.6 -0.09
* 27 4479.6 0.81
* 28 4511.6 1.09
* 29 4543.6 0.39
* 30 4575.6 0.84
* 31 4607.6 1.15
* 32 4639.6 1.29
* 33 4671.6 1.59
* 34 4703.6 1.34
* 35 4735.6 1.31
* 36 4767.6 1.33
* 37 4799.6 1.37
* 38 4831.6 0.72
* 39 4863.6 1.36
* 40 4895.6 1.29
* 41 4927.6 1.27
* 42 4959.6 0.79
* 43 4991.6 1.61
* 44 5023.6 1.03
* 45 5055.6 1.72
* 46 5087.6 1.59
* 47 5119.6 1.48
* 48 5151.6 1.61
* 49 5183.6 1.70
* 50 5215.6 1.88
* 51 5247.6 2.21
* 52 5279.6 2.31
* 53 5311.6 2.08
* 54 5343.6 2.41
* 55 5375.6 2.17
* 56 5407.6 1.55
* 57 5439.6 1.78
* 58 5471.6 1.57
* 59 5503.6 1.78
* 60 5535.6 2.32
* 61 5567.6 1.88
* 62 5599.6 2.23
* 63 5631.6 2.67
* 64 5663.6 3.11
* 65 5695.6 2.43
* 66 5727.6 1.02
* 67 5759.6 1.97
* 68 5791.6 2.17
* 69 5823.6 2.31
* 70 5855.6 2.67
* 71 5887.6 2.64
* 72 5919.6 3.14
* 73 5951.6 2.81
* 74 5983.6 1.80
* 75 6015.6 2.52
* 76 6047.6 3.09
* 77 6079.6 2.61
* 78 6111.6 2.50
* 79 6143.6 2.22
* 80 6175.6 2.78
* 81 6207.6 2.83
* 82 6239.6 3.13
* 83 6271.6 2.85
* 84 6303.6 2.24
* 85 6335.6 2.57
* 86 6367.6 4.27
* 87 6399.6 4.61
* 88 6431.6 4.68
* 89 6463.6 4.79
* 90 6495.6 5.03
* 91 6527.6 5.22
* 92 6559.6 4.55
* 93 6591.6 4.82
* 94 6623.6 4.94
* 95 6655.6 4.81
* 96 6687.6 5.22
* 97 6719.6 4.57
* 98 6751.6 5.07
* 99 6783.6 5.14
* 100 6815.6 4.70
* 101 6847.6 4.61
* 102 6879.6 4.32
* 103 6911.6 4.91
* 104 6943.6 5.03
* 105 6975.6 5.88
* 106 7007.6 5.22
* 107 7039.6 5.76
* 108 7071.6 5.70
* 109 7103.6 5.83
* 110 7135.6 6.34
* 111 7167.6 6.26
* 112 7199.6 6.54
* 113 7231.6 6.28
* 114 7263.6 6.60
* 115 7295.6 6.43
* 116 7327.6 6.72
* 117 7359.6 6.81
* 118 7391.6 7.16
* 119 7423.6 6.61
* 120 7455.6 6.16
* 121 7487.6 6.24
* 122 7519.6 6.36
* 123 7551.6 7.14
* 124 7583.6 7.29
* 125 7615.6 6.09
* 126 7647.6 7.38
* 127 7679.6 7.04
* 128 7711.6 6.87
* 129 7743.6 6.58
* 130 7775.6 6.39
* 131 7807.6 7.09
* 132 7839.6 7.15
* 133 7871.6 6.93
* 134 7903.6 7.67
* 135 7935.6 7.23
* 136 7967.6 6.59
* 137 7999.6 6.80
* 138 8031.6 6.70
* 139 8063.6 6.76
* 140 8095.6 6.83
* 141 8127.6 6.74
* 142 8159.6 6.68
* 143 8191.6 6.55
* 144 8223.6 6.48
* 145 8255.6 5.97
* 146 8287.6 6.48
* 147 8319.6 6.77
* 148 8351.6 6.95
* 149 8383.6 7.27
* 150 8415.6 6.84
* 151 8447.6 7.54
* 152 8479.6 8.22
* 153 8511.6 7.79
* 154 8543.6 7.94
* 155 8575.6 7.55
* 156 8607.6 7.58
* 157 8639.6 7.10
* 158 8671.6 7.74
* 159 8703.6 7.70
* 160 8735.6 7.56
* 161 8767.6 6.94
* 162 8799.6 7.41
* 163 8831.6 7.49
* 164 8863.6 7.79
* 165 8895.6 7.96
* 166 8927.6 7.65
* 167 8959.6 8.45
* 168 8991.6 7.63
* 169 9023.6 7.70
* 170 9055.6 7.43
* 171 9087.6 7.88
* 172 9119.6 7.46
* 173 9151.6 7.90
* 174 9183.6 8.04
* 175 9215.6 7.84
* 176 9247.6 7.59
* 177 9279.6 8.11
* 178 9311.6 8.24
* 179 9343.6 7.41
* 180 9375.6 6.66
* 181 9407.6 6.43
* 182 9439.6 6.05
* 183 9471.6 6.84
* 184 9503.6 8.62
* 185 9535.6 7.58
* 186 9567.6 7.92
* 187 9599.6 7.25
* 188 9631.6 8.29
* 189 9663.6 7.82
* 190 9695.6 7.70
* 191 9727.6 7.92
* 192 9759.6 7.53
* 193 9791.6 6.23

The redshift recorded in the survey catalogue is 0.598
